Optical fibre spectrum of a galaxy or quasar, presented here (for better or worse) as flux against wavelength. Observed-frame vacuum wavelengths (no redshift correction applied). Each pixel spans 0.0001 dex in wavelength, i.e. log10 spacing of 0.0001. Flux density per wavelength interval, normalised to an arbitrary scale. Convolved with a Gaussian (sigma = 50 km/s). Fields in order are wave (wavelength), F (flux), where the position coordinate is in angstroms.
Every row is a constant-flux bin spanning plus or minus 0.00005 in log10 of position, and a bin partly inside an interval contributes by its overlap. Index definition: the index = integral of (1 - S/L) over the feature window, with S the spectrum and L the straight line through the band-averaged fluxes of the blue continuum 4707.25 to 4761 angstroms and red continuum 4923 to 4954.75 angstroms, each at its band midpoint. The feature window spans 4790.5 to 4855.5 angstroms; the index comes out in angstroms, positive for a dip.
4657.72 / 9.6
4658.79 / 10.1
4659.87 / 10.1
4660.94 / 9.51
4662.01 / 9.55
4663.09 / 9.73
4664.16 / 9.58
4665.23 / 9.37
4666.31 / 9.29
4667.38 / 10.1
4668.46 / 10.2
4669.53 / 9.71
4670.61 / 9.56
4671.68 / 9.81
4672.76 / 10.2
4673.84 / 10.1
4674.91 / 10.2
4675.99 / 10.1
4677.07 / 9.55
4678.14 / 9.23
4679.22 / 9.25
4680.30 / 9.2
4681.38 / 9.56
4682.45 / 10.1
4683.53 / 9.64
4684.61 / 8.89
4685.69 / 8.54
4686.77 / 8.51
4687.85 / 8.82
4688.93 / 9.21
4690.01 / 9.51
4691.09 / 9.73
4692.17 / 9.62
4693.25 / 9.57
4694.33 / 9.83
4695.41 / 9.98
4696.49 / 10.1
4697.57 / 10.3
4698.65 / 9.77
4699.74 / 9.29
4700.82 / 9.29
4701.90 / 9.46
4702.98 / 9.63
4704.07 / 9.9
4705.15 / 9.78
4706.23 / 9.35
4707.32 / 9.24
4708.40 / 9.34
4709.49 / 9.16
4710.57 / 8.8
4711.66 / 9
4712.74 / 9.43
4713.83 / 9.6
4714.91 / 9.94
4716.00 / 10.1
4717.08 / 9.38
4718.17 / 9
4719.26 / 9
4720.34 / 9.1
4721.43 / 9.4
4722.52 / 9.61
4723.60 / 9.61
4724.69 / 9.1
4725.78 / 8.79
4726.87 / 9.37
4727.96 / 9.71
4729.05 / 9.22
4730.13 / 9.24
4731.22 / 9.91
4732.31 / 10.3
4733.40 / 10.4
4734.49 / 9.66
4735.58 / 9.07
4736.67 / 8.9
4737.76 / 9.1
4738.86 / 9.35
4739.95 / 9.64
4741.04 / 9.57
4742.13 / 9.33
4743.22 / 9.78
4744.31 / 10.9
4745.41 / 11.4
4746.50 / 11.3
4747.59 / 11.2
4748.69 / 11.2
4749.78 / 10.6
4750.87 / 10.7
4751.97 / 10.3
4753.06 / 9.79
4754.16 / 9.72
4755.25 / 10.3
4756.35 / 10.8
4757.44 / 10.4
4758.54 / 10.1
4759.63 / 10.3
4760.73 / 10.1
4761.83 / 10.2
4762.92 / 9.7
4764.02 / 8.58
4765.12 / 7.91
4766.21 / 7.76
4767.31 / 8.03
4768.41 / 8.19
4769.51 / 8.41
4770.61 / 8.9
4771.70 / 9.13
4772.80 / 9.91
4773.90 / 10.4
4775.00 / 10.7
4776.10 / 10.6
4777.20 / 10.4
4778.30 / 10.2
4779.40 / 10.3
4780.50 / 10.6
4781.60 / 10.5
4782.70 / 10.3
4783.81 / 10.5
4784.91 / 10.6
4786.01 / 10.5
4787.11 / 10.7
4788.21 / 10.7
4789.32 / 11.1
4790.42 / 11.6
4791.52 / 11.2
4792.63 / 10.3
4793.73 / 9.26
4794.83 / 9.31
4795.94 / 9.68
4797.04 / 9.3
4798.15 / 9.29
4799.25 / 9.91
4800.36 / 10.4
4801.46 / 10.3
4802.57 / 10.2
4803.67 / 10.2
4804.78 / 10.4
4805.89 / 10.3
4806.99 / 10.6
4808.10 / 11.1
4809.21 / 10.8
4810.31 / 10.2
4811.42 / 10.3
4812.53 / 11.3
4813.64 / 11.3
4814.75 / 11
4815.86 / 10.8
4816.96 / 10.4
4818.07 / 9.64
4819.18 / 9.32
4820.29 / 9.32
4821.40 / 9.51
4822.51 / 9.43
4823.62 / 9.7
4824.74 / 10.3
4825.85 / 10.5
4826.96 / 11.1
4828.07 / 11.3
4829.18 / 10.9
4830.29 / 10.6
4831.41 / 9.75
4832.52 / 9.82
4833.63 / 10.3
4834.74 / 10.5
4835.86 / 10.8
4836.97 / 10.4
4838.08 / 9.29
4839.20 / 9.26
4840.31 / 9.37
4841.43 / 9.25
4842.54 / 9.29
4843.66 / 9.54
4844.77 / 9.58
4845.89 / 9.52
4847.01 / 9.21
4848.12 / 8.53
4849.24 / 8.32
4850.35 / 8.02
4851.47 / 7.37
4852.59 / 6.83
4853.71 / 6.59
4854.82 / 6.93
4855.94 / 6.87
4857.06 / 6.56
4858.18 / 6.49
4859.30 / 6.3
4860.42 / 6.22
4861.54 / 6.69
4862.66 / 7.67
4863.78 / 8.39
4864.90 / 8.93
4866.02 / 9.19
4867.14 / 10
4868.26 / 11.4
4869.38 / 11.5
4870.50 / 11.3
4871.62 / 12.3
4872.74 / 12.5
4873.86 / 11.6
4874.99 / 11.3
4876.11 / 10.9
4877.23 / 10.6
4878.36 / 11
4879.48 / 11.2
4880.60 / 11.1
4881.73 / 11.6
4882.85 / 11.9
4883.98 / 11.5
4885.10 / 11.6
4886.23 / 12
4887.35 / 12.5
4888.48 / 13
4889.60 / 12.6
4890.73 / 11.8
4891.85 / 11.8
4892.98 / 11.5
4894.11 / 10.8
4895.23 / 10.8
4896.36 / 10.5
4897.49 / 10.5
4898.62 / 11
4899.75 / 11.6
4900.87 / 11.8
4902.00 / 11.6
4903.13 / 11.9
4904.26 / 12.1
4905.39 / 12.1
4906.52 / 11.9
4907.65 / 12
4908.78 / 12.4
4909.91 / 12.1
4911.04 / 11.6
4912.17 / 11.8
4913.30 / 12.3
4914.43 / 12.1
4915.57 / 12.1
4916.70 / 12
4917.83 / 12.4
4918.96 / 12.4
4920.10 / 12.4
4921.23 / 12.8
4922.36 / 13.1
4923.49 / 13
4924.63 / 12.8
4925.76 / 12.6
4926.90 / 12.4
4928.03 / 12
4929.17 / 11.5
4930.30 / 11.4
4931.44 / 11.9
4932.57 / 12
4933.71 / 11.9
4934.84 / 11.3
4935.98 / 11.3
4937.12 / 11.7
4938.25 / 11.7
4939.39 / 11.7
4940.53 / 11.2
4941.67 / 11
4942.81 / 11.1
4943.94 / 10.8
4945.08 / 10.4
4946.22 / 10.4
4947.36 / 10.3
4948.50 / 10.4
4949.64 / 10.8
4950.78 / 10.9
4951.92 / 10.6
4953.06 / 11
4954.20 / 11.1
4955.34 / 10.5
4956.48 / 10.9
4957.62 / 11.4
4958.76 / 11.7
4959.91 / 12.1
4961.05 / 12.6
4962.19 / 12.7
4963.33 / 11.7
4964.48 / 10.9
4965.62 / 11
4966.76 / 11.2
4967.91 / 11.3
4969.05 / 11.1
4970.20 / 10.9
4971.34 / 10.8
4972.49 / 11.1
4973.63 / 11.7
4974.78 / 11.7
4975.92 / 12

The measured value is 4.2 angstroms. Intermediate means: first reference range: 9.79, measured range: 9.8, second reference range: 11.4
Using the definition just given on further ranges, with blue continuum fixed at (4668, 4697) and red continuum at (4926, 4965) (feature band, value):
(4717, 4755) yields 0.54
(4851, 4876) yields 4.60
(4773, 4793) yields -0.70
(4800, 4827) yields 0.35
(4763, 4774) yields 1.58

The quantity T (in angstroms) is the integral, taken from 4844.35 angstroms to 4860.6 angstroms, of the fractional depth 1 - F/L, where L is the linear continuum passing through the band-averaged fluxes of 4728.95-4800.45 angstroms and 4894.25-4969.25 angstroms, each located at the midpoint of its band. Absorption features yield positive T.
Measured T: 4.9 angstroms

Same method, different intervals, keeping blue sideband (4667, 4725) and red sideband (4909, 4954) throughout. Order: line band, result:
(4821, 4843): 1.4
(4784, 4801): 0.2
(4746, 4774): 1.0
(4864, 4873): 0.3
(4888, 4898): -0.1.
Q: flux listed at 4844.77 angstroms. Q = 9.58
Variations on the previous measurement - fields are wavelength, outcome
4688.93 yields 9.21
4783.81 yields 10.5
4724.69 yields 9.1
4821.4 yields 9.51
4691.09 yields 9.73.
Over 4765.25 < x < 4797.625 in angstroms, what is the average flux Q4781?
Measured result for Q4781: 9.94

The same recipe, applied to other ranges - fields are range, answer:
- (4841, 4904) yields 10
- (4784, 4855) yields 9.91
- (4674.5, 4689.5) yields 9.33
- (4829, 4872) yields 8.94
